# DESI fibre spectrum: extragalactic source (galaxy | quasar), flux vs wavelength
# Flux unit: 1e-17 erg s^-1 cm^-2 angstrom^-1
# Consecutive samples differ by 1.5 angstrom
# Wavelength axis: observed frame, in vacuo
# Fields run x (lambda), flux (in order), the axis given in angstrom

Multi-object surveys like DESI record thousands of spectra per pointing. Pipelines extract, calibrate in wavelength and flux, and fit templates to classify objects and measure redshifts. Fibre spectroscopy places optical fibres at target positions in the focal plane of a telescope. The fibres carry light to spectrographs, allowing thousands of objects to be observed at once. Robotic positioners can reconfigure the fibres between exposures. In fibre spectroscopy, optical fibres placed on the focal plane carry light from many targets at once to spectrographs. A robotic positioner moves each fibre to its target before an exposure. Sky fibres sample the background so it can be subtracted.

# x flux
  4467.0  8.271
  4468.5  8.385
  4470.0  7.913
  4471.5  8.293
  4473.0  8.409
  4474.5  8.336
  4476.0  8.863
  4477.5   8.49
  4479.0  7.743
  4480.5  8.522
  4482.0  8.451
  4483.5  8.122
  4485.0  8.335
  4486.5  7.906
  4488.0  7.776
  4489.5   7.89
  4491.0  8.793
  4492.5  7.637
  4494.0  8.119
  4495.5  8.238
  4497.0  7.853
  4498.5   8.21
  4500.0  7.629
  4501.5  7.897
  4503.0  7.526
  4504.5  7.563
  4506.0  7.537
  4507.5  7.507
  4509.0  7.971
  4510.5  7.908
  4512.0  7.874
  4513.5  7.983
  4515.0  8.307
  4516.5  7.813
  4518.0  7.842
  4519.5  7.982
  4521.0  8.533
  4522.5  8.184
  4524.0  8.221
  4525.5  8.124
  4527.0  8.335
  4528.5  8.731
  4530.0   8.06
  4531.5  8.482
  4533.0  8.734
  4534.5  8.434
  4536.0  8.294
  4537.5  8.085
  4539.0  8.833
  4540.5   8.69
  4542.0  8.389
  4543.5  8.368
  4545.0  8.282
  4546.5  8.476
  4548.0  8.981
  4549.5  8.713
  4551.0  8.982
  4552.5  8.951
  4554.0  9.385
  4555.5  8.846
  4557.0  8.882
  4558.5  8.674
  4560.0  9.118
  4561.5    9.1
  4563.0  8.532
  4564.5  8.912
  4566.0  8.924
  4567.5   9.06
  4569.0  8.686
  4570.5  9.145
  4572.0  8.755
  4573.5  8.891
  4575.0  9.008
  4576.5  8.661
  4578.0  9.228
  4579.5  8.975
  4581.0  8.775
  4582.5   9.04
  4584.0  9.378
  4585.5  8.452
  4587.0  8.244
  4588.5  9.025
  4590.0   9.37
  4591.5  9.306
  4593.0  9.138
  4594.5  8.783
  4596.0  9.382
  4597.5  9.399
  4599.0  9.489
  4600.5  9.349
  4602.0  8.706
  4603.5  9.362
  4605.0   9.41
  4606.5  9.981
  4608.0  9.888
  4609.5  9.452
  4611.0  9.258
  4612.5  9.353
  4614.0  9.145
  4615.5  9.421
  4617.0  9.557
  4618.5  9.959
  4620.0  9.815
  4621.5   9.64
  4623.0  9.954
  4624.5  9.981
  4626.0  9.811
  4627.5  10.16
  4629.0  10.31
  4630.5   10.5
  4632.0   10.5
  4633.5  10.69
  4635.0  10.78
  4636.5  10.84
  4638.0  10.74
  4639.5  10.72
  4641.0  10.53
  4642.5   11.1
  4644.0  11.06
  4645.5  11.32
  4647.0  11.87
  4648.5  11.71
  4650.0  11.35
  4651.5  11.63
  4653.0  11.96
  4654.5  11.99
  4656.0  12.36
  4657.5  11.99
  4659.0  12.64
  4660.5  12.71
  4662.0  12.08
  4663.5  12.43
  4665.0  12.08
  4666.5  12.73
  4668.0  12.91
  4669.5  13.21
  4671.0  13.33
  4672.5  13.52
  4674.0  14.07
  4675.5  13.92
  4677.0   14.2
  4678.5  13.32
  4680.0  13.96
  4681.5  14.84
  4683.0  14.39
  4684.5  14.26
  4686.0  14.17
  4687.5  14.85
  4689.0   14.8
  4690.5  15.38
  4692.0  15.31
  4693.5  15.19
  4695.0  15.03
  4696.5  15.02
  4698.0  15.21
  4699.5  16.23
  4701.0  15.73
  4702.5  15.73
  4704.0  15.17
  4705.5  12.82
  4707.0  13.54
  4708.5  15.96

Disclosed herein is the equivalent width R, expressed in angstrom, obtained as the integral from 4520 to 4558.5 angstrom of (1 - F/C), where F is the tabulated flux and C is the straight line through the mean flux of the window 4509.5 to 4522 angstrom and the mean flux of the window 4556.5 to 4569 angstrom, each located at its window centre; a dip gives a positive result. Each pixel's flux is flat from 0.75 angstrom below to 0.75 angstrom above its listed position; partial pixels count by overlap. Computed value -0.4 angstrom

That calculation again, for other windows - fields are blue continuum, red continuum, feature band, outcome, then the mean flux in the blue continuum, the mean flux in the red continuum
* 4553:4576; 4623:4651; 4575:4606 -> 1.6 angstrom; 8.93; 10.8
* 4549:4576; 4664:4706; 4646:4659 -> 1.0 angstrom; 8.92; 14.3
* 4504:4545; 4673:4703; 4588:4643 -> 9.5 angstrom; 8.18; 14.8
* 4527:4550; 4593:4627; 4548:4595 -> 0.1 angstrom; 8.5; 9.5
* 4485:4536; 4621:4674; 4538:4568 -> 1.1 angstrom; 8.06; 11.5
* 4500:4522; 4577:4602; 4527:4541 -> -0.4 angstrom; 7.87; 9.07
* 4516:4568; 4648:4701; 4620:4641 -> 2.8 angstrom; 8.57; 13.6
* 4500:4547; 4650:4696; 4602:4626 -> 3.8 angstrom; 8.15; 13.5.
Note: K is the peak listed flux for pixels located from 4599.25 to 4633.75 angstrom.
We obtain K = 10.69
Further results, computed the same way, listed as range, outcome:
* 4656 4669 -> 12.91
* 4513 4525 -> 8.533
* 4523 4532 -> 8.731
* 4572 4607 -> 9.981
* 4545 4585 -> 9.385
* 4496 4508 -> 8.21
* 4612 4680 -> 14.2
